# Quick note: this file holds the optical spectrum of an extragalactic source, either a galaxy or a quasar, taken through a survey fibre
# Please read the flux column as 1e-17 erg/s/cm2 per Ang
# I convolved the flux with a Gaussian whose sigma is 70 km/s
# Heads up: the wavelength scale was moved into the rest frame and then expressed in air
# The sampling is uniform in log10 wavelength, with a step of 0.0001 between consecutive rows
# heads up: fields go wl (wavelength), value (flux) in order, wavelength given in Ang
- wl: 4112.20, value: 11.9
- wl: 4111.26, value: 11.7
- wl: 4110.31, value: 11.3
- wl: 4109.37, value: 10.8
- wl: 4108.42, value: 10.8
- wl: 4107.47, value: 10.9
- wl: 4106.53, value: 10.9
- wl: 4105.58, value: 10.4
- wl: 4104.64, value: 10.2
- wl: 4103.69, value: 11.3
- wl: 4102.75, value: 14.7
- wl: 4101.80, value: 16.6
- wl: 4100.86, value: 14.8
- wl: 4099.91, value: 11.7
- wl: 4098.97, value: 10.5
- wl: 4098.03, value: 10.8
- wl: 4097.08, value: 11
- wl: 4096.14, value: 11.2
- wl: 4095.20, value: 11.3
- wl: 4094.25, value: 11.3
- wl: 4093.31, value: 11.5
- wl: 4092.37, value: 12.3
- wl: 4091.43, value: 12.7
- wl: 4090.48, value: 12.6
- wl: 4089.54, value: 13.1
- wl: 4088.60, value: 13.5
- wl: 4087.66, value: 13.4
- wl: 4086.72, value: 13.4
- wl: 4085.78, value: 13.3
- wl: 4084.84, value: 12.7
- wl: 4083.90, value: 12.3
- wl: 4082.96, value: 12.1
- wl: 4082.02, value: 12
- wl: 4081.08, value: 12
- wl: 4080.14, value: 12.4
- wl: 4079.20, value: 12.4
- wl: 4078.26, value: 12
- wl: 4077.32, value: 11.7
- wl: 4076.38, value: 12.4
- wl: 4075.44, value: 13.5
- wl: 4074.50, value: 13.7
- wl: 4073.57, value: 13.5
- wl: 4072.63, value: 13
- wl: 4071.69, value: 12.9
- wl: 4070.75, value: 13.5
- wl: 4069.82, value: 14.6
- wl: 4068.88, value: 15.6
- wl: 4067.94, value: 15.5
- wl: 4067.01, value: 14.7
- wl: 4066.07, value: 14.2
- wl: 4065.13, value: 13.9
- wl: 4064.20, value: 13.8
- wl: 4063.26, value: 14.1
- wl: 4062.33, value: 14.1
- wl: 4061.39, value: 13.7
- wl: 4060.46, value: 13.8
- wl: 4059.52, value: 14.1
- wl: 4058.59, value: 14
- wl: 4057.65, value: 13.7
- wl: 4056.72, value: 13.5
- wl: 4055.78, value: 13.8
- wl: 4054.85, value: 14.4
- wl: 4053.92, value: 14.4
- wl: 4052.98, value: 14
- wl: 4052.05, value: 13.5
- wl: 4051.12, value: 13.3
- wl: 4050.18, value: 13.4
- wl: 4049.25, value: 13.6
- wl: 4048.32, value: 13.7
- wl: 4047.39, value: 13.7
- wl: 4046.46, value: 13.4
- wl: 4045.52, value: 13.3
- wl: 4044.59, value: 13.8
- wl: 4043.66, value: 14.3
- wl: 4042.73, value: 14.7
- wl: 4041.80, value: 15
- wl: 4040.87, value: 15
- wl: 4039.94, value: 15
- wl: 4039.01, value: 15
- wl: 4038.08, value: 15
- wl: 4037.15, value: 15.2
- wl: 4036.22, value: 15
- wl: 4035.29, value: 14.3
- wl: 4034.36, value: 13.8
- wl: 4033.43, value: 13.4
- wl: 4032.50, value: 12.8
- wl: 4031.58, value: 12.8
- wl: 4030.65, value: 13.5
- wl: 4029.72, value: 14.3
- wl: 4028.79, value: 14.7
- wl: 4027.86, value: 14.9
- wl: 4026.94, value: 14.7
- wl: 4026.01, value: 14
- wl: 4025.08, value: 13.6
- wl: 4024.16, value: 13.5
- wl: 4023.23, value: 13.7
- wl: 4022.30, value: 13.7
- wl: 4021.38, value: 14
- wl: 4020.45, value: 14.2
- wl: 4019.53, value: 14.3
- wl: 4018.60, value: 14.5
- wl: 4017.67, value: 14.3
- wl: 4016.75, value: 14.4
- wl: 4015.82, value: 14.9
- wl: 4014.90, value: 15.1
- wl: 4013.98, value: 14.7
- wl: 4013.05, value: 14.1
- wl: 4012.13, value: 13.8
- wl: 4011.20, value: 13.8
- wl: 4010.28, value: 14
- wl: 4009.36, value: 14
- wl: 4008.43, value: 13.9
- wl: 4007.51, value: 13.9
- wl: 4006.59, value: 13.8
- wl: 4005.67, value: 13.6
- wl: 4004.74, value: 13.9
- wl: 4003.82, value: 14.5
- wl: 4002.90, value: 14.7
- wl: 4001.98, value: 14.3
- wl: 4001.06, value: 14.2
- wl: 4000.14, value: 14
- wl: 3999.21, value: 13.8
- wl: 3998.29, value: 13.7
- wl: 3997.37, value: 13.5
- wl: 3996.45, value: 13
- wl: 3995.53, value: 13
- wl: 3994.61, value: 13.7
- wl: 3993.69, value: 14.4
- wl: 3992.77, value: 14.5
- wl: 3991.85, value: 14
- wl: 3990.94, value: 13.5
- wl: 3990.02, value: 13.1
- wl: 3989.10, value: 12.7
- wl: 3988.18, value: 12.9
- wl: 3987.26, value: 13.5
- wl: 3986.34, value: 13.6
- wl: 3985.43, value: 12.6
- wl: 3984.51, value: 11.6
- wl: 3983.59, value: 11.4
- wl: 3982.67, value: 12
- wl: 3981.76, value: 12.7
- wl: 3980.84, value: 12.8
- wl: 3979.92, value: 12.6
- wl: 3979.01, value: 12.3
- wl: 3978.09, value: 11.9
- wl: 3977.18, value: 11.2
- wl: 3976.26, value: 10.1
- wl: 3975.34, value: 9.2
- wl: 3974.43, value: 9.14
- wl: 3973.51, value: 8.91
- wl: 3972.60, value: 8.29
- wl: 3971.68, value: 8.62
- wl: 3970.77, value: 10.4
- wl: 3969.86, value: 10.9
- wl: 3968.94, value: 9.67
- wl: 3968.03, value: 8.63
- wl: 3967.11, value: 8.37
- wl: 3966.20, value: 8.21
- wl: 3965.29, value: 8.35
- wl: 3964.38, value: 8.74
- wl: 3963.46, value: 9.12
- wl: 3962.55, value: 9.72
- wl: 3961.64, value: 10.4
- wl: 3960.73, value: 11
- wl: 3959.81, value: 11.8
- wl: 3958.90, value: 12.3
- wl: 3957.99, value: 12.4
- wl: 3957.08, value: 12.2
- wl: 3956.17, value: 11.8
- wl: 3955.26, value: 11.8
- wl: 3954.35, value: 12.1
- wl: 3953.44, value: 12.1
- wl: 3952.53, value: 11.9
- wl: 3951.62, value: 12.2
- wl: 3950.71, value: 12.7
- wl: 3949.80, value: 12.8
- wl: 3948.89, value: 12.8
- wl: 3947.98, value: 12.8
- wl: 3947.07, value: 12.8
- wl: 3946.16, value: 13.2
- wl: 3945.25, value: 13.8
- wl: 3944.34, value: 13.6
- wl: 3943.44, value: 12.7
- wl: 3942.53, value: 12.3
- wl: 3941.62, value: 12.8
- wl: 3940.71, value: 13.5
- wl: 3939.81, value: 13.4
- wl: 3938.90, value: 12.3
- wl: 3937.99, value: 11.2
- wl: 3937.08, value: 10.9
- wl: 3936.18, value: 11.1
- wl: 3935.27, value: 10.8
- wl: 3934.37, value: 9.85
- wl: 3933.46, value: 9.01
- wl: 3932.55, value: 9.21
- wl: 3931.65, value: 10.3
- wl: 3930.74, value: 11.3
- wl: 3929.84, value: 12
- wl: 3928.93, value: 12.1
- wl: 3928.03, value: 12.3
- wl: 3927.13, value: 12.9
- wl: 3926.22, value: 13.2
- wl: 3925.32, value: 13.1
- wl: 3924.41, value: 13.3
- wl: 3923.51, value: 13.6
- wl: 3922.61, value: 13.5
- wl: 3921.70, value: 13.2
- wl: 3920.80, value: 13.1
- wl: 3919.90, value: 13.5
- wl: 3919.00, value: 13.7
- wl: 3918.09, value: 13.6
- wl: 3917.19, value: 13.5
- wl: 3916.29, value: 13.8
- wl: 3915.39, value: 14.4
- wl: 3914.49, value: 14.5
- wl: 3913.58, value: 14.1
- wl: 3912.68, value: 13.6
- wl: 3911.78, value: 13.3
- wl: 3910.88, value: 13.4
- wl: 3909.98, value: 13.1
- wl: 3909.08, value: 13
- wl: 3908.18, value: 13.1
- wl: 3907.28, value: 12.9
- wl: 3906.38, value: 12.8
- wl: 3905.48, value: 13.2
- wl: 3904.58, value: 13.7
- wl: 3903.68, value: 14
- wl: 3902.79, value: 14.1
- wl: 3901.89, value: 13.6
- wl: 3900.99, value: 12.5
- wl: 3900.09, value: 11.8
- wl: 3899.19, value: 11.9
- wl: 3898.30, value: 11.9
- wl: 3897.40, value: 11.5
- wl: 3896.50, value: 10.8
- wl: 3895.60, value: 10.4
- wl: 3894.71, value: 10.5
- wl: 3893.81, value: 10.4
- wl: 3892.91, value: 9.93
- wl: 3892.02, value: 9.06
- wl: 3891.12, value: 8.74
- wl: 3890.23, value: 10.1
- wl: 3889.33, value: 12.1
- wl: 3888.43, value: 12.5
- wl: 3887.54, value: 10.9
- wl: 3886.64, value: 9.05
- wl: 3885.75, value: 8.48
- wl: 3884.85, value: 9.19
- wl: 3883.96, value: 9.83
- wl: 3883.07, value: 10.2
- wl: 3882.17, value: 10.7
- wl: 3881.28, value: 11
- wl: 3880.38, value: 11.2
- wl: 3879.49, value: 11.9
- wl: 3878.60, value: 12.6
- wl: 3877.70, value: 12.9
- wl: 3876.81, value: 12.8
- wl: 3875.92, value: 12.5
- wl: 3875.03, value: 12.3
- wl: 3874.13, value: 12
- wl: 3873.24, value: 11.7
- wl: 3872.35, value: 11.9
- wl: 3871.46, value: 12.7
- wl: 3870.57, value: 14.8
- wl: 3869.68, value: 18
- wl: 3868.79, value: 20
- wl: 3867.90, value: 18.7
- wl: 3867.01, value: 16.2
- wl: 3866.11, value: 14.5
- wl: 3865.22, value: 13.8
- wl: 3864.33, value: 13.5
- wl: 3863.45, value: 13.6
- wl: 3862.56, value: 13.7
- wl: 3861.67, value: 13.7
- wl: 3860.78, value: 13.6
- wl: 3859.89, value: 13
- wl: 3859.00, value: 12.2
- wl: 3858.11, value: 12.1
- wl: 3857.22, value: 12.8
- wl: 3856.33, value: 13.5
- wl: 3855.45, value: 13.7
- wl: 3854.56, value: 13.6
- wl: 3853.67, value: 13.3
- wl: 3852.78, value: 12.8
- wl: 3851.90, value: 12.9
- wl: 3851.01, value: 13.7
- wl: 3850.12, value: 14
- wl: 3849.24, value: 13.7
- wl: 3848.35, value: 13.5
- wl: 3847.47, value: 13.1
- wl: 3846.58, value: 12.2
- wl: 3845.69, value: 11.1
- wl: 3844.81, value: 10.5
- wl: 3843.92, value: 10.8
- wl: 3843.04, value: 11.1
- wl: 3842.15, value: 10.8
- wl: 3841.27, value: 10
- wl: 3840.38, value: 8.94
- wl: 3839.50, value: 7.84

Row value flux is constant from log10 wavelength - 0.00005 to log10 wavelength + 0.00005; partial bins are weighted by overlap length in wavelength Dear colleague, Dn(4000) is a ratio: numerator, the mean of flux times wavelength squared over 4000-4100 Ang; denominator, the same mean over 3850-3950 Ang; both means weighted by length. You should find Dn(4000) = 1.2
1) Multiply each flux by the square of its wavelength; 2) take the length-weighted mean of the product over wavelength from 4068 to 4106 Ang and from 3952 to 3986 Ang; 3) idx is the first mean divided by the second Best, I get 1.25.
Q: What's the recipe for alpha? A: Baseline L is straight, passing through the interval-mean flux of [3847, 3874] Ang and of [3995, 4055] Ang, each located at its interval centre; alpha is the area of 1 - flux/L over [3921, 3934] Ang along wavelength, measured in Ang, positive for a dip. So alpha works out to 1.8 Ang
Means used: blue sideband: 13.9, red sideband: 14.1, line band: 12.1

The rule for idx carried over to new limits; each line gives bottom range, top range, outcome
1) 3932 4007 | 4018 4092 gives 1.20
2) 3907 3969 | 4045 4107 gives 1.16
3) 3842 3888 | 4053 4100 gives 1.14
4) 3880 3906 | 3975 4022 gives 1.27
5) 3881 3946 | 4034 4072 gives 1.26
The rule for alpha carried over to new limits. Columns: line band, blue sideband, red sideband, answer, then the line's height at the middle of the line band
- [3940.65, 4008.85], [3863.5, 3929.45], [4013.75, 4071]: 6.8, 13.5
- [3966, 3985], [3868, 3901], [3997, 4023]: 4.2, 13.5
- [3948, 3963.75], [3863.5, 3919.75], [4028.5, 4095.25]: 1.4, 12.9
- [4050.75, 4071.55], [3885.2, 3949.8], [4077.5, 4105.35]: -2.9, 12.3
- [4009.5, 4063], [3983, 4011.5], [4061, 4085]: -2.6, 13.4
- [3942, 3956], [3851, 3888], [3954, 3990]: -1.5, 11.4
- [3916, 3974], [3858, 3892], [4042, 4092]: 5.6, 12.9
